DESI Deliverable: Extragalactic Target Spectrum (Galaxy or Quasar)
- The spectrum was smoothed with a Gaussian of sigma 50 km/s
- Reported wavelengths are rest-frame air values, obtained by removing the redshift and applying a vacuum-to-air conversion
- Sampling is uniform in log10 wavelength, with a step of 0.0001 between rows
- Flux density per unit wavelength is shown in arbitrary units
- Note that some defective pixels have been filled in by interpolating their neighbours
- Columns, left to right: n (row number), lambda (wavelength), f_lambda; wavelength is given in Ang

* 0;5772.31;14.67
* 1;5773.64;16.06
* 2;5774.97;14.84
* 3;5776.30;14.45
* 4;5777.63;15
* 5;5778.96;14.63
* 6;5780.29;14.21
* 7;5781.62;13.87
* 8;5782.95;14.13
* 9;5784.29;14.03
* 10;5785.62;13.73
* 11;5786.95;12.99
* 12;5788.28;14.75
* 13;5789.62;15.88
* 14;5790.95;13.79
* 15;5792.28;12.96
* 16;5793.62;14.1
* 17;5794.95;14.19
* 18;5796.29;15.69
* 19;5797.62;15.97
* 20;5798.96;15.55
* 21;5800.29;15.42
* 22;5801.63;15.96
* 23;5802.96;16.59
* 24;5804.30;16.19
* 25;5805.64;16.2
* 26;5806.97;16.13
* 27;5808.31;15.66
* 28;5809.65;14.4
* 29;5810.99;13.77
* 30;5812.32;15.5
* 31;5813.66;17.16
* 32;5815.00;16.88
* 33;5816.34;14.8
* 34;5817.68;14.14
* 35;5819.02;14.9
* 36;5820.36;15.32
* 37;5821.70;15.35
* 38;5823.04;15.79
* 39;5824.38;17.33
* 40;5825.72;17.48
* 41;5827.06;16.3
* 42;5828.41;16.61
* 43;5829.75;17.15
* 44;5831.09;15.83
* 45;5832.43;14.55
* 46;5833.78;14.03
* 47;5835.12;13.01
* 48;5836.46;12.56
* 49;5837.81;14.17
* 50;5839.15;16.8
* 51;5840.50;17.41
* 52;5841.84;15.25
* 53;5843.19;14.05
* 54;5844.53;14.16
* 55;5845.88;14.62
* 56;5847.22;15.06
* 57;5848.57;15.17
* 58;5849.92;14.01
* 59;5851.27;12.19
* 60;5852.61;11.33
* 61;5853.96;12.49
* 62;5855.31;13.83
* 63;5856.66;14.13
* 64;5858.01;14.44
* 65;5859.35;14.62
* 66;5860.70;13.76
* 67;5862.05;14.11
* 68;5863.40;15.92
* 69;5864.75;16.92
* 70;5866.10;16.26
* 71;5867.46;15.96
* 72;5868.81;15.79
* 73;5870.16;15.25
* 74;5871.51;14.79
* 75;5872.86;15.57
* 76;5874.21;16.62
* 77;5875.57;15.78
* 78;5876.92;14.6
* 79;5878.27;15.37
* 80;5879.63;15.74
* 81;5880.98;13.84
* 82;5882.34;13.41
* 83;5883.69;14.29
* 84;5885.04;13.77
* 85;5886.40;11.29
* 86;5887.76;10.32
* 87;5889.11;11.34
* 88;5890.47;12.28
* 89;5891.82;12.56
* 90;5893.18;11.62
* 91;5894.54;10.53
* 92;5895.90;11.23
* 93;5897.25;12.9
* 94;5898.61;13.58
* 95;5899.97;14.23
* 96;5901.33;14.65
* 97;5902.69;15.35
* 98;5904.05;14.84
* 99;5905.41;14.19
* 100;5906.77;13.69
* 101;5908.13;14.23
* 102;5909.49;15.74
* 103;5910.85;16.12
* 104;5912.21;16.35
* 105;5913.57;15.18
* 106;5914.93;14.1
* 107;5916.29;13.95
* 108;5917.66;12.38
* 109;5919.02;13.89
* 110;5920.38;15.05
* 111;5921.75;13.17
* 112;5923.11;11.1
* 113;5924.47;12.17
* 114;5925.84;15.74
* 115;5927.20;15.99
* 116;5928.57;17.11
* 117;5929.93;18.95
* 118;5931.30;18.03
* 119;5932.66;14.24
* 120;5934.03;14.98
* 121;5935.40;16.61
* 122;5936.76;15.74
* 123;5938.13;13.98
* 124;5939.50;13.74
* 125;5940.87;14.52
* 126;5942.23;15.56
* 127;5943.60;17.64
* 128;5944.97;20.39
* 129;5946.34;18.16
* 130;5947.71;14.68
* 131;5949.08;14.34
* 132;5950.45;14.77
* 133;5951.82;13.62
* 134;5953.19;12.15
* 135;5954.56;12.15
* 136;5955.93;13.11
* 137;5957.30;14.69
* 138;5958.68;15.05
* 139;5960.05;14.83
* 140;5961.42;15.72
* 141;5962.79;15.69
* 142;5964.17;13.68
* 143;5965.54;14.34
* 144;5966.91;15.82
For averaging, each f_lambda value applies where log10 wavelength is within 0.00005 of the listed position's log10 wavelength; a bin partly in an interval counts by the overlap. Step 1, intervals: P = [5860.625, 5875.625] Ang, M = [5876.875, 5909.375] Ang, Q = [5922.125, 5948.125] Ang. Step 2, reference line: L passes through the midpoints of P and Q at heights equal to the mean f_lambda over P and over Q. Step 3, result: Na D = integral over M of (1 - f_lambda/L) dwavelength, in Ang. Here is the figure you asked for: 4.8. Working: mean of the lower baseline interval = 15.6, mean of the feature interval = 13.3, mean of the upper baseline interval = 15.7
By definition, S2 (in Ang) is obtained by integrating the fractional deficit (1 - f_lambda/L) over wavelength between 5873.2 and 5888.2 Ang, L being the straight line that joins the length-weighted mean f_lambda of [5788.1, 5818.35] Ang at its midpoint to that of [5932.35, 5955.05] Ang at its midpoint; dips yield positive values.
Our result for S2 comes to 1.0 Ang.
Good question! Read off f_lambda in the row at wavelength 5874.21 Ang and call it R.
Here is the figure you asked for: 16.62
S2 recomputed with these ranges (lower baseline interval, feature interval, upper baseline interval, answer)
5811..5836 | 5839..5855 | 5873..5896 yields 0.5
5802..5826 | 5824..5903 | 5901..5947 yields 5.9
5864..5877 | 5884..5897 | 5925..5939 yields 3.4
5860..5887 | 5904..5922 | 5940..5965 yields 0.6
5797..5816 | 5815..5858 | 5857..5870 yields 1.9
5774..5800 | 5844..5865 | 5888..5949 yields 0.6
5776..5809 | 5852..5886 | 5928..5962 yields 0.9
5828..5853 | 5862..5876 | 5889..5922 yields -1.5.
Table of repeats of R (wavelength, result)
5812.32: 15.5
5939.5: 13.74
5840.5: 17.41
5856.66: 14.13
